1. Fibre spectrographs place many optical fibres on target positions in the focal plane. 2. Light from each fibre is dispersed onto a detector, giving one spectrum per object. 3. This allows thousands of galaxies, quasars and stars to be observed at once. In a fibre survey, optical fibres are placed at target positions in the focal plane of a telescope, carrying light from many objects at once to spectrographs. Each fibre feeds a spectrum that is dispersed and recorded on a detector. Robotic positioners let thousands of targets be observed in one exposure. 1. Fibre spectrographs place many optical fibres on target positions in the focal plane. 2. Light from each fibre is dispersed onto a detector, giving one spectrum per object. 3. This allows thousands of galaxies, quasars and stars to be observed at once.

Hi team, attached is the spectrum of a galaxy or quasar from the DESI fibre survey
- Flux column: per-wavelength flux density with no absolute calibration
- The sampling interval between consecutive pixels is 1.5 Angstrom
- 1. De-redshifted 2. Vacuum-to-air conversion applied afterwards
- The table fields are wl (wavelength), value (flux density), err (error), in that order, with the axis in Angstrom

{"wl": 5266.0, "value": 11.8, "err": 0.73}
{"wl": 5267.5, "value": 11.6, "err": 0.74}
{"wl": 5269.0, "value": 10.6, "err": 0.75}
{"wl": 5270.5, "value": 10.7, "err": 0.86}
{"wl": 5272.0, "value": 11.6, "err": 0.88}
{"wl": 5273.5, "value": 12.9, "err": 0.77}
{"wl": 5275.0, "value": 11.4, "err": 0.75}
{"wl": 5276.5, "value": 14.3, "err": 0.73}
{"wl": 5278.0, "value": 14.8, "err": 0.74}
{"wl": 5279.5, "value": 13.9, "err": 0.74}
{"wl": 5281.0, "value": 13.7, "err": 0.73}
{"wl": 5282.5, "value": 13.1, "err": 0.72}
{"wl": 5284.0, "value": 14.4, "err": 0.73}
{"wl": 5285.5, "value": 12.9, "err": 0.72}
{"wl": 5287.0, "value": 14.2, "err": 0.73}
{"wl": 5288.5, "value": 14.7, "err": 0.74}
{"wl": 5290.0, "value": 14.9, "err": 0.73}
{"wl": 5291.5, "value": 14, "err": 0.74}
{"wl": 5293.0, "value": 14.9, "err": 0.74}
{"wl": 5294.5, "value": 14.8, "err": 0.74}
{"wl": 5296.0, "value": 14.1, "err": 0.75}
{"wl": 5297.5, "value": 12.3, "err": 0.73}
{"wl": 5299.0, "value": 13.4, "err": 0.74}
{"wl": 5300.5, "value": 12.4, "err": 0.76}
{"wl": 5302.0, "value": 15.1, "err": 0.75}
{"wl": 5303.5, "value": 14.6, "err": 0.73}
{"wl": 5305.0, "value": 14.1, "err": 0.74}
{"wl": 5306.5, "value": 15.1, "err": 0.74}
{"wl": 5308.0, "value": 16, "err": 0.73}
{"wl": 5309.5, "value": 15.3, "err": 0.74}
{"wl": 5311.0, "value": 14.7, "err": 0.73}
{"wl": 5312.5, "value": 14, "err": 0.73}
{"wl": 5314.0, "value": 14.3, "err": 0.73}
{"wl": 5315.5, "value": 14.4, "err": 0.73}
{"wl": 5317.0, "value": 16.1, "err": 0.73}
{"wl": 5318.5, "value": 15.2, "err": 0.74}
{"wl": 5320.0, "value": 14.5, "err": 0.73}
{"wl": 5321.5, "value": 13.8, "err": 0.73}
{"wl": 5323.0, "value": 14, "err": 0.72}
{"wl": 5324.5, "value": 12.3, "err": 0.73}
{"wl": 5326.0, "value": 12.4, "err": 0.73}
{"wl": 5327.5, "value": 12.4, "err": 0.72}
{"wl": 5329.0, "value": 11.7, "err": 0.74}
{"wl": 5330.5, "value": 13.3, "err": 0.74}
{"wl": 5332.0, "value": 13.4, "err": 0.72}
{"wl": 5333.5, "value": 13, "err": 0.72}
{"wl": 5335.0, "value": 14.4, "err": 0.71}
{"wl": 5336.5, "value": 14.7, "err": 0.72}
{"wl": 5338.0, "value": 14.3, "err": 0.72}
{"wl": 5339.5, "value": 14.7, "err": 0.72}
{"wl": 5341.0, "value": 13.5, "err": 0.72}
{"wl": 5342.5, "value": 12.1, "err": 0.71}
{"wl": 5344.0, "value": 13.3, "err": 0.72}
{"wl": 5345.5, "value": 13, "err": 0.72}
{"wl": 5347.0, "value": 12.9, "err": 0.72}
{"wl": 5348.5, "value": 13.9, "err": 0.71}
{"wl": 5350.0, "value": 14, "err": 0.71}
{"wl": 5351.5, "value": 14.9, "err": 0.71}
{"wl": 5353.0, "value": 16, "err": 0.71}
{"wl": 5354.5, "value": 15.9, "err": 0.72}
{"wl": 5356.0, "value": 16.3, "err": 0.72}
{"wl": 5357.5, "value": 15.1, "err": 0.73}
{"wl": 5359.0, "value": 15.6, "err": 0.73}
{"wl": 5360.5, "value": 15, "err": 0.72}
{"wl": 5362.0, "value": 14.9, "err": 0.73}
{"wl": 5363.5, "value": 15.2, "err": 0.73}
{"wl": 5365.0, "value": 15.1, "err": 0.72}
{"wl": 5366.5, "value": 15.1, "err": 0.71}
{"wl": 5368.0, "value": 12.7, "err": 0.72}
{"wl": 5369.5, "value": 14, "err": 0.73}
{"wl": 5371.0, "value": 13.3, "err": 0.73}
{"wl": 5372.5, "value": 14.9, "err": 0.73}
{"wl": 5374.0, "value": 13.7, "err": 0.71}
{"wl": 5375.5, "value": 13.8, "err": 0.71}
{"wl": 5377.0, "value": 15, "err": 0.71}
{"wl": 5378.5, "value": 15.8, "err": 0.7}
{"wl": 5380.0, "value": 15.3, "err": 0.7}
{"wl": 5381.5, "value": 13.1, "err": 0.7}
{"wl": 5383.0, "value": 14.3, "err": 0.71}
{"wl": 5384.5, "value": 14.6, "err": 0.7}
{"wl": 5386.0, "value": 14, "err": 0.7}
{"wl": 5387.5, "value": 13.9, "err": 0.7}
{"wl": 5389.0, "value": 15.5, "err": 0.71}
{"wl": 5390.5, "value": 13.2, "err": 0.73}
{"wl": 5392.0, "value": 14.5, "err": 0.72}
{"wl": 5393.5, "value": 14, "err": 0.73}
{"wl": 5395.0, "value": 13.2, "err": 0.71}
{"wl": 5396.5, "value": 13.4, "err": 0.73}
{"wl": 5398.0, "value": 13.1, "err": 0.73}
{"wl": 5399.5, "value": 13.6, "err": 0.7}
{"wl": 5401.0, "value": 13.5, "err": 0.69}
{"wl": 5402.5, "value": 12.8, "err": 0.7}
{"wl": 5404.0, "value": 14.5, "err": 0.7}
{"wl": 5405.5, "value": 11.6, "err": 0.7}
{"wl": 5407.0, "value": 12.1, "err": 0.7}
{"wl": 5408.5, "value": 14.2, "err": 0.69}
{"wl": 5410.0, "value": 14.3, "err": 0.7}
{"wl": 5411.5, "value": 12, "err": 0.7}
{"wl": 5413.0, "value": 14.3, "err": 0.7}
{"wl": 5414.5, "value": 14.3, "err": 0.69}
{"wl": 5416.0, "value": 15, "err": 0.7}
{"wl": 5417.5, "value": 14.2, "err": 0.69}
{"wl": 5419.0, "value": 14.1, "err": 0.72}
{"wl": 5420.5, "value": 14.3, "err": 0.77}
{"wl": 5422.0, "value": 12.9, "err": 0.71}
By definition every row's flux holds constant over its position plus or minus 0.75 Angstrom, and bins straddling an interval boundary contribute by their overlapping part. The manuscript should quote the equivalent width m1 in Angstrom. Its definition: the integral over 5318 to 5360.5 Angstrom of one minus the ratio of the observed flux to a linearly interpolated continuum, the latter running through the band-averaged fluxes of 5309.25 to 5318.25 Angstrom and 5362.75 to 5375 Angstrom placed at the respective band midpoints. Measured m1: 1.7 Angstrom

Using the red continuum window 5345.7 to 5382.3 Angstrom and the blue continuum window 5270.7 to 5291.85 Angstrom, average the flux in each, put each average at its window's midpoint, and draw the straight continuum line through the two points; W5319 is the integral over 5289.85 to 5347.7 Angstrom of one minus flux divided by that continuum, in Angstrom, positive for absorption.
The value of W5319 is 0.4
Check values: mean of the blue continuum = 13.5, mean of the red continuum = 14.6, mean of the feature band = 13.9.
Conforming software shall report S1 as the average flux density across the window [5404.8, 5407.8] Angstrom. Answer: 11.9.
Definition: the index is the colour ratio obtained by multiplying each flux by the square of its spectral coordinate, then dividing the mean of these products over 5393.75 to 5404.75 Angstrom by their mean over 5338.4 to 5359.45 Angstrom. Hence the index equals 0.96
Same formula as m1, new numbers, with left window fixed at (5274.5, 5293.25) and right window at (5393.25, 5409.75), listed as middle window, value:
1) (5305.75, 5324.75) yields -1.2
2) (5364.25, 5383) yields -1.2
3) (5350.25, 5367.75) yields -2.2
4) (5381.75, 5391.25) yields -0.6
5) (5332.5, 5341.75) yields -0.3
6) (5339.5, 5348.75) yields 0.3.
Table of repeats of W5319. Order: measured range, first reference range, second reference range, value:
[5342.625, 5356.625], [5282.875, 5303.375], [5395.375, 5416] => -0.65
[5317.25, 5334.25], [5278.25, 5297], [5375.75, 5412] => 0.80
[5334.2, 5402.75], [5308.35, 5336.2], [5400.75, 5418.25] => -2.65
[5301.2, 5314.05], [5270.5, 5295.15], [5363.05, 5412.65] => -1.01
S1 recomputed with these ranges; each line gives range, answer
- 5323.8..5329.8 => 12.2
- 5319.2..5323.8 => 14.1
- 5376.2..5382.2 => 14.8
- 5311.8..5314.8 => 14.2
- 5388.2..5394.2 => 14.3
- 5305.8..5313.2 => 15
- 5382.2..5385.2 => 14.4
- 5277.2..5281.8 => 14.1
